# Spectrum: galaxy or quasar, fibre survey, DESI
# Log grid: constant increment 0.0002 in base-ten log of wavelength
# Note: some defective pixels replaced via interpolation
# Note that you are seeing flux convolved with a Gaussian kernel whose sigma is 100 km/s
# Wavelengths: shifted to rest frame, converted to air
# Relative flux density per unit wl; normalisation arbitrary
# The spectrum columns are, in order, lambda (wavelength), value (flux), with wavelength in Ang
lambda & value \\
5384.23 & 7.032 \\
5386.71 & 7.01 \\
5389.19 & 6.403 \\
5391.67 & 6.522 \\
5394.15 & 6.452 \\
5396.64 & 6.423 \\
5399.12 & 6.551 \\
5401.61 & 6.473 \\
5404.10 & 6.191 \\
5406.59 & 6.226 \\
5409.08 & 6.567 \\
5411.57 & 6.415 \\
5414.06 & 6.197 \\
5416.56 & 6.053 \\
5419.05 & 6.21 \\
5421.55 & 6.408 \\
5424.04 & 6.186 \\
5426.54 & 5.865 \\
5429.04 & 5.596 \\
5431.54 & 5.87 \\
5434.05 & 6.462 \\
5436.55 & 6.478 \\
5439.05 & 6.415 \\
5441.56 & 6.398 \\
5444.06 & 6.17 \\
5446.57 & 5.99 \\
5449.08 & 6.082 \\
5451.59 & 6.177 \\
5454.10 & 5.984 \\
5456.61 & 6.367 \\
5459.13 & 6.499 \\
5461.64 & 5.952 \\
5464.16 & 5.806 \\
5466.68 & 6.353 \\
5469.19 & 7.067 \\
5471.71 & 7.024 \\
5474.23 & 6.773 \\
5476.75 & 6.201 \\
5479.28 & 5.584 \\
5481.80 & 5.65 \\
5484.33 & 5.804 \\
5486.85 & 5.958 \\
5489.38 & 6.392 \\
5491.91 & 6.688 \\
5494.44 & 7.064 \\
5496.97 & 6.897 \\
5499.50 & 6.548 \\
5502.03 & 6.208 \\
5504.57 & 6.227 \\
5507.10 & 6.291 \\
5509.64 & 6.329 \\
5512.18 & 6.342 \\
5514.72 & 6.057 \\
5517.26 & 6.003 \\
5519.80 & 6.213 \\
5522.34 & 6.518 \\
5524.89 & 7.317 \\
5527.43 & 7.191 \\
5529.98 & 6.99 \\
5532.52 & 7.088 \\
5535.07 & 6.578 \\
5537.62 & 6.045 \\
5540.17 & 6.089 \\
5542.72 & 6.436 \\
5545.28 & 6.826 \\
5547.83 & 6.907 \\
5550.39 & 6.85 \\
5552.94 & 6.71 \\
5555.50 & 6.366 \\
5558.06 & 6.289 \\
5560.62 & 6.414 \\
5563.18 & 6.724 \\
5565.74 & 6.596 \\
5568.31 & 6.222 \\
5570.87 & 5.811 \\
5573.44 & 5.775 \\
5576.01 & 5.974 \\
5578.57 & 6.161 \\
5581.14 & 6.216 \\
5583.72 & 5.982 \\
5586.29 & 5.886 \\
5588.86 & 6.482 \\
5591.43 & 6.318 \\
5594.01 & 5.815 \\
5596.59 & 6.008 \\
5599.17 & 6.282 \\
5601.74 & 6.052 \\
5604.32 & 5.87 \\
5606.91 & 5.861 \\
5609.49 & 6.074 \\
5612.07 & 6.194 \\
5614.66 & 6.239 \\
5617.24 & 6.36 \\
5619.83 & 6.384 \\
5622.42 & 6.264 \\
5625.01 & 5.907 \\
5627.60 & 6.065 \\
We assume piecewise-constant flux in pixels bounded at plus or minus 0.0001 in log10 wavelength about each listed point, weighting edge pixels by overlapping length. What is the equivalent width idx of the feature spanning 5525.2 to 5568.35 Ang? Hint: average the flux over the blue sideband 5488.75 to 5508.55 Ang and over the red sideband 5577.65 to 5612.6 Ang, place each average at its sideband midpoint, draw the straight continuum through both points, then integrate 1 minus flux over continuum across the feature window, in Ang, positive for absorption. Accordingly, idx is -2.19 Ang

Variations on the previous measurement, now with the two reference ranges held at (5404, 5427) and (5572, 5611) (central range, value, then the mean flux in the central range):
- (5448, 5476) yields -0.8 Ang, 6.37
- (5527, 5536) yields -1.2 Ang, 6.96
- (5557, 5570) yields -0.7 Ang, 6.43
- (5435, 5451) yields -0.1 Ang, 6.26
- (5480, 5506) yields -0.7 Ang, 6.33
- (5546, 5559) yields -1.2 Ang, 6.64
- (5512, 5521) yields 0.0 Ang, 6.13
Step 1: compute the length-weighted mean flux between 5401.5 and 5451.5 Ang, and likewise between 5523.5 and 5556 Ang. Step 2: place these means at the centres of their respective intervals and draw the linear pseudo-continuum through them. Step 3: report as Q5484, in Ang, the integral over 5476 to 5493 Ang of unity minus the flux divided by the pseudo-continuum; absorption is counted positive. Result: 1.2 Ang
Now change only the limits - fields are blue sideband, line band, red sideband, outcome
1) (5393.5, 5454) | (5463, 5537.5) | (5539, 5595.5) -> -2.1 Ang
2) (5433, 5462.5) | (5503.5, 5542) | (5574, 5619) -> -1.9 Ang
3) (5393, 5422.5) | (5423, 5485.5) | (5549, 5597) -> 1.3 Ang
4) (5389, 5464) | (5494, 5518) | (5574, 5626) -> -0.8 Ang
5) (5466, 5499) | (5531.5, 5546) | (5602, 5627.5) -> -0.4 Ang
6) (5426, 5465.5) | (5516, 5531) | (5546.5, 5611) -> -1.2 Ang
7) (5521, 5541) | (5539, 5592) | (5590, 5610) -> 0.4 Ang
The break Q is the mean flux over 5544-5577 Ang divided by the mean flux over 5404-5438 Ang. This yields 1.04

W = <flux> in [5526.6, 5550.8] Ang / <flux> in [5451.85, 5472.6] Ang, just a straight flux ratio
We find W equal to 1.1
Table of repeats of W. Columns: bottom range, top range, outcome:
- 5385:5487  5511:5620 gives 1.01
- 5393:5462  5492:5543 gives 1.05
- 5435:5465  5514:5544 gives 1.06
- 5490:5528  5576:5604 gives 0.94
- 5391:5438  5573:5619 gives 0.97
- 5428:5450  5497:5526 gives 1.04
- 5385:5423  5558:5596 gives 0.96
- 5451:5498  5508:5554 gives 1.04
